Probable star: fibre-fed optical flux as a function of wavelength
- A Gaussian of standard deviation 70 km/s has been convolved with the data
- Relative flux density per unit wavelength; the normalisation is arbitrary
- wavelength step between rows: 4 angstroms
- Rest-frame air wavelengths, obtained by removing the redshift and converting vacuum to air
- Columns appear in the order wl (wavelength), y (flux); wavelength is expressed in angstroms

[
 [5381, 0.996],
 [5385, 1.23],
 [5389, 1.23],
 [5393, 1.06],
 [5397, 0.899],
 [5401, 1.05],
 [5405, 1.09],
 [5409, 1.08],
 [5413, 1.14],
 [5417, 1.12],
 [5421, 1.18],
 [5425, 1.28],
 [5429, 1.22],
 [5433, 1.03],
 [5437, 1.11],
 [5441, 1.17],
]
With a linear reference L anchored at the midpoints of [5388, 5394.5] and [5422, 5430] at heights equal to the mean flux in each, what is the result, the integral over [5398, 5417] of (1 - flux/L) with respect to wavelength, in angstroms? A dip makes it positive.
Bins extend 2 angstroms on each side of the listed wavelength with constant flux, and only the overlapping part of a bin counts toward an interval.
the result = 1.7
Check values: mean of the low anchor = 1.14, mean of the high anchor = 1.25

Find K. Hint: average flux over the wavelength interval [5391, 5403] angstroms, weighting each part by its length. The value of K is 1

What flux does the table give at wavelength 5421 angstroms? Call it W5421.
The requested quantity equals 1.18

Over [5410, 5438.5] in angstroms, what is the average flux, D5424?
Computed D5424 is 1.15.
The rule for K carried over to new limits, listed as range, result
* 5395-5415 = 1.05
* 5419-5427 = 1.23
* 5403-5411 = 1.08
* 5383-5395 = 1.17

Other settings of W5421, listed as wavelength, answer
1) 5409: 1.08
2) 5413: 1.14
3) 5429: 1.22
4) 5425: 1.28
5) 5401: 1.05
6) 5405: 1.09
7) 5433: 1.03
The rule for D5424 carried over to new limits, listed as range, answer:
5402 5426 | 1.14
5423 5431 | 1.25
